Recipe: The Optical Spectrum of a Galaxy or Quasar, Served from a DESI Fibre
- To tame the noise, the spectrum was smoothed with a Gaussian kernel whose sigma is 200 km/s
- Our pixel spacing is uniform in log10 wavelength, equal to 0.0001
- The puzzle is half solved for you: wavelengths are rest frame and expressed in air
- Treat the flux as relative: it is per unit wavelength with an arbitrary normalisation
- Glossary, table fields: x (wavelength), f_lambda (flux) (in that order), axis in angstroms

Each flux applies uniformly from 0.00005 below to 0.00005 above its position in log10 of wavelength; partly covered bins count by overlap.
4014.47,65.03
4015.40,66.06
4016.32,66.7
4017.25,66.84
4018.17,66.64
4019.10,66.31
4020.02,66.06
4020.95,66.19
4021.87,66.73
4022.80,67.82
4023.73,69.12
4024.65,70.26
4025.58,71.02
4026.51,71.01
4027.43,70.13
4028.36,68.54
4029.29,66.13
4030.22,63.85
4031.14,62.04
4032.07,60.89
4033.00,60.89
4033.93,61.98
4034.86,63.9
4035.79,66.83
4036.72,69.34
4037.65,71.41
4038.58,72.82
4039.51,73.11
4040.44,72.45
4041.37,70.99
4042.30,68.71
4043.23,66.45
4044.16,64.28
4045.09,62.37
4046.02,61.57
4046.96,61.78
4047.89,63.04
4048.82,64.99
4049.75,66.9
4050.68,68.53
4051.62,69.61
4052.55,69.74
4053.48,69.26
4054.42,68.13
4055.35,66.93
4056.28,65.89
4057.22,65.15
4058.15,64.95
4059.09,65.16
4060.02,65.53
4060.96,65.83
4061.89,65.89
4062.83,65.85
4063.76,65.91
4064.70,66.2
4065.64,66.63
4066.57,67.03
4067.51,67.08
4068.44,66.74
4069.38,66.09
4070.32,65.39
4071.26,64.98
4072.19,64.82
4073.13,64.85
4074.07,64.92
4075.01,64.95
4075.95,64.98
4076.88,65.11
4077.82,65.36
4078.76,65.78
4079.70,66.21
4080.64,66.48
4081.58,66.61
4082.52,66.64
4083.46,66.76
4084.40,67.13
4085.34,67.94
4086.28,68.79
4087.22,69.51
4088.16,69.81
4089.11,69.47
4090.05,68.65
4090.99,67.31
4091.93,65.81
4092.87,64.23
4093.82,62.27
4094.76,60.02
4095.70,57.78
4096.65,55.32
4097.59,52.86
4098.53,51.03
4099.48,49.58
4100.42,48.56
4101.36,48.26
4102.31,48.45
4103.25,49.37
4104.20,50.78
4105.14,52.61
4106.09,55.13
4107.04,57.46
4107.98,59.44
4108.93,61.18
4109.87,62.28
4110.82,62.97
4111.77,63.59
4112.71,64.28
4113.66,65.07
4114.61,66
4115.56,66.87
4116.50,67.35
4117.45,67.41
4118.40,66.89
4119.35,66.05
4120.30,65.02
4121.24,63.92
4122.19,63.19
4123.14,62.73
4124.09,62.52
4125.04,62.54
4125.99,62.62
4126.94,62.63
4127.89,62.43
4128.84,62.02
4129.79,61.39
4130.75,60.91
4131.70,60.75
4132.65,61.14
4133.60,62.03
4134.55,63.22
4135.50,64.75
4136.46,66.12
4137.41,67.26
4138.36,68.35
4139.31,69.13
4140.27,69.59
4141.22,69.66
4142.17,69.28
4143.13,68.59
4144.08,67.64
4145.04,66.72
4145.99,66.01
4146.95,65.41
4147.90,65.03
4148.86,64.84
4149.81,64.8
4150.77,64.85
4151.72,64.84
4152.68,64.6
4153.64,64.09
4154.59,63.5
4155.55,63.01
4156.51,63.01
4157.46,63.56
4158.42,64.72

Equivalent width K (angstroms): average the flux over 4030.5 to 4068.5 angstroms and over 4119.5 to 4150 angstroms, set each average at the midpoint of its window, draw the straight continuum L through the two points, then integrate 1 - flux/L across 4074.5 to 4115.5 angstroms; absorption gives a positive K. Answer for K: 2.5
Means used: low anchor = 66.4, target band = 61.5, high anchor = 64.8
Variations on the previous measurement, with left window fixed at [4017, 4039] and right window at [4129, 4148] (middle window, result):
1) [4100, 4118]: 1.9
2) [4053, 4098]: 0.6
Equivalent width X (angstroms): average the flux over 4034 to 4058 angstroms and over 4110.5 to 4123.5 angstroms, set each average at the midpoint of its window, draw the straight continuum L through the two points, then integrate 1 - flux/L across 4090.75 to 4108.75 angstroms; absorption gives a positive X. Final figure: 2.8 angstroms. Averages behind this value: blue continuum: 67.3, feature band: 55.5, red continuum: 65.2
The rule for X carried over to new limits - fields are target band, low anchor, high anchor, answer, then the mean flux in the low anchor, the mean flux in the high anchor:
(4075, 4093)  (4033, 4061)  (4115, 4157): -0.3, 66.8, 64.9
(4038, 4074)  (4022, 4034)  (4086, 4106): -1.9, 66.6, 58.4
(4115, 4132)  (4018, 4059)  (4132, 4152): 0.6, 66.9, 66.1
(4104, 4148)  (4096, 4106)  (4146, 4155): -4.6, 51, 64.7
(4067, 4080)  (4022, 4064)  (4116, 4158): 0.1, 66.8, 64.8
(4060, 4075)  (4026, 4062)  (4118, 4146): 0.1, 66.6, 64.8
